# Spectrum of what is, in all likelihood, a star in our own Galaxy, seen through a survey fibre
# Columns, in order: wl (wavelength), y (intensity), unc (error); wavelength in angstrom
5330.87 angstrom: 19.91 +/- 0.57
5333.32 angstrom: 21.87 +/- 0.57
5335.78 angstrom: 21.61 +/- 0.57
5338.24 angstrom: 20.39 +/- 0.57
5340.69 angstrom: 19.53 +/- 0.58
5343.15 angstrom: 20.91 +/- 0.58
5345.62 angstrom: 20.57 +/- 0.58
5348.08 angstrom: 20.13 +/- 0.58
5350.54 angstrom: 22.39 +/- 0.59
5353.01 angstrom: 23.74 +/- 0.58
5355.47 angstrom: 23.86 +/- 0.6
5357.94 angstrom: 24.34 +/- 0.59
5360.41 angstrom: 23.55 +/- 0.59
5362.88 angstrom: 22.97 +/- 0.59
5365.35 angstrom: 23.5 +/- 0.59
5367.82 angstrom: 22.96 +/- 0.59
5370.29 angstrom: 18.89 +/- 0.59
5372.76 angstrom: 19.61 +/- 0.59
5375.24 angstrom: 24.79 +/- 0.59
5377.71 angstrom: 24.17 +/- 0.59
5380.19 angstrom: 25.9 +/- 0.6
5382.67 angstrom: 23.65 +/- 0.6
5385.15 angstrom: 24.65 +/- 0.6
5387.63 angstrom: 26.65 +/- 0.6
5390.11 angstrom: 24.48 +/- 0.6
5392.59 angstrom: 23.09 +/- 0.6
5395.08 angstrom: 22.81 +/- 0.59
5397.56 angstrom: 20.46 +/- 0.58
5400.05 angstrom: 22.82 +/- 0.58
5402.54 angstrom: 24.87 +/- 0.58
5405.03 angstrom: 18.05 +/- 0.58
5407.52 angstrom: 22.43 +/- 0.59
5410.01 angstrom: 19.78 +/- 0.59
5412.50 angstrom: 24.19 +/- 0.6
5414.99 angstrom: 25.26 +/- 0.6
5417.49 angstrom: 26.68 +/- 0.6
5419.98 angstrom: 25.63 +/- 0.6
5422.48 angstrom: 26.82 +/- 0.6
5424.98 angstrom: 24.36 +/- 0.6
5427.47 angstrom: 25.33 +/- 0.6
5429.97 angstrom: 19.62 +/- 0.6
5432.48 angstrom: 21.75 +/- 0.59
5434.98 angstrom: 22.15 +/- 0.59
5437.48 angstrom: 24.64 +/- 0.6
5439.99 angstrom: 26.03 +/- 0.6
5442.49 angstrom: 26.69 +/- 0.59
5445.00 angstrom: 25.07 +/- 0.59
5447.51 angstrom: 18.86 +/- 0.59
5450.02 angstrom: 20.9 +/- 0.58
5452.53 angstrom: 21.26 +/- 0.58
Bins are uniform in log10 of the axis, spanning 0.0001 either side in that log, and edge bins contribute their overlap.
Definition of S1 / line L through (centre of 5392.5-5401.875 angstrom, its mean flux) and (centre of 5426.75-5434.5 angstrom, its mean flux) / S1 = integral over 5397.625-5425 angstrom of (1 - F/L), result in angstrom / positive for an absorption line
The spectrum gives -1.7 angstrom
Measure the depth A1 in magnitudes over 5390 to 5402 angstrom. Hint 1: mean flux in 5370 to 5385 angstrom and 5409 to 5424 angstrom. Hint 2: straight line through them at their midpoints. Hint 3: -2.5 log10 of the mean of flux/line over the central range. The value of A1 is 0.06 mag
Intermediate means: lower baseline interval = 23.2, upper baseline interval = 24.8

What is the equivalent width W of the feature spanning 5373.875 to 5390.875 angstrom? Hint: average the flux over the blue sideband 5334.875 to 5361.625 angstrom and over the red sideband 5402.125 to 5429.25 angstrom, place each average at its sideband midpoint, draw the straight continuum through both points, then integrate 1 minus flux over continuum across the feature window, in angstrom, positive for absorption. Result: -1.47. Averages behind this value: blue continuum 21.9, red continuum 23.8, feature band 24.9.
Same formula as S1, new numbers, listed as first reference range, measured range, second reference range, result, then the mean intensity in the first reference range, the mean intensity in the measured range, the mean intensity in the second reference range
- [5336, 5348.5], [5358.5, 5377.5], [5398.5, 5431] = -0.9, 20.4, 22.5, 23.5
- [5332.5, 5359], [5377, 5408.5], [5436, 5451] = -1.0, 21.7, 23.4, 23.7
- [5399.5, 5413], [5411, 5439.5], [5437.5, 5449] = -1.5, 21.9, 24.2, 24.1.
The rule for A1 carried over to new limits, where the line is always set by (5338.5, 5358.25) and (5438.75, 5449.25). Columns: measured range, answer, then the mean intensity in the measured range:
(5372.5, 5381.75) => -0.07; 24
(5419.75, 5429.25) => -0.07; 25.2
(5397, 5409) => 0.06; 21.7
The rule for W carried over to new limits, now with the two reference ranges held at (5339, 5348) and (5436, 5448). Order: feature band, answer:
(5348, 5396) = -4.1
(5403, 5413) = 0.8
